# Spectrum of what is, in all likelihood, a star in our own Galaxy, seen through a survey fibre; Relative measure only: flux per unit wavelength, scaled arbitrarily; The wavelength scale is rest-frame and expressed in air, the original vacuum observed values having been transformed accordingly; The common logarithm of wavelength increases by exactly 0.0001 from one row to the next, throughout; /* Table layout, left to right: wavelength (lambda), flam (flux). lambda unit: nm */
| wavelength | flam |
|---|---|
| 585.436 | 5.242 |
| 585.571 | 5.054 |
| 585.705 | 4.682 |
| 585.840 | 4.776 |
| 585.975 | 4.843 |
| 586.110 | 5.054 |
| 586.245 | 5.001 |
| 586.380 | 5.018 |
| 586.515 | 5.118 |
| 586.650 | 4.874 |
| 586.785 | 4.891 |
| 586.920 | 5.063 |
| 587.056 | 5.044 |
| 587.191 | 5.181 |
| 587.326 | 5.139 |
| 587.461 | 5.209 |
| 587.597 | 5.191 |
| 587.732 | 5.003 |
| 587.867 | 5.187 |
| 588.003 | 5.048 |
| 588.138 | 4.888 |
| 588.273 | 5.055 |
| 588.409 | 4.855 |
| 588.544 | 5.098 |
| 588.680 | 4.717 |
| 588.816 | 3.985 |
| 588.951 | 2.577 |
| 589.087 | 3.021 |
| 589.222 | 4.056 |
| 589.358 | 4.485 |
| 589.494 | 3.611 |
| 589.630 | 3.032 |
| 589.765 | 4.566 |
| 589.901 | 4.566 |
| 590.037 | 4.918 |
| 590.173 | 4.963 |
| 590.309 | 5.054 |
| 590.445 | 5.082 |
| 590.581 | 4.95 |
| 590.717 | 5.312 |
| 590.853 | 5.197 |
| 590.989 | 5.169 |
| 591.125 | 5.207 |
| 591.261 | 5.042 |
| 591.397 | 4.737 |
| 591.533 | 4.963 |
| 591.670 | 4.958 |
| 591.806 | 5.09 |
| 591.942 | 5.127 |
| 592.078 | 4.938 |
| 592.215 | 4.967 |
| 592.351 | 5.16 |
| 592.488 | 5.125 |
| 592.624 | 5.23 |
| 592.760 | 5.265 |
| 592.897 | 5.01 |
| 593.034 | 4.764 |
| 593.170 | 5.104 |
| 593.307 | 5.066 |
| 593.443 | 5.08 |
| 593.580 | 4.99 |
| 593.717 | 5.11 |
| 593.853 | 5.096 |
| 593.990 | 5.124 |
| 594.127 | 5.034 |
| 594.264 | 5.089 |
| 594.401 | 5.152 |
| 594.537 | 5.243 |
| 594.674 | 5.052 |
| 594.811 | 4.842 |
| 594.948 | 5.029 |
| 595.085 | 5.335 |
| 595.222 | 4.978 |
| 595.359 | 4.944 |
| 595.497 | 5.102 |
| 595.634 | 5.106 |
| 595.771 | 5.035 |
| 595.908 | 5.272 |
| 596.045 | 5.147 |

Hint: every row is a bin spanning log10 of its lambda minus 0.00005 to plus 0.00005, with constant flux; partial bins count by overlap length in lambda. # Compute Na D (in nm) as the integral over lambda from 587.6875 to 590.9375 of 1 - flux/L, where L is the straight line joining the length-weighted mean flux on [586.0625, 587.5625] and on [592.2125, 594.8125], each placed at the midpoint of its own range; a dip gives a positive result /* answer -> 0.330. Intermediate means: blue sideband 5.05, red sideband 5.08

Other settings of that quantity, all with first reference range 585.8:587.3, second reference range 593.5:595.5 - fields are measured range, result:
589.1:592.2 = 0.178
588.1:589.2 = 0.168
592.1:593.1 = -0.003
